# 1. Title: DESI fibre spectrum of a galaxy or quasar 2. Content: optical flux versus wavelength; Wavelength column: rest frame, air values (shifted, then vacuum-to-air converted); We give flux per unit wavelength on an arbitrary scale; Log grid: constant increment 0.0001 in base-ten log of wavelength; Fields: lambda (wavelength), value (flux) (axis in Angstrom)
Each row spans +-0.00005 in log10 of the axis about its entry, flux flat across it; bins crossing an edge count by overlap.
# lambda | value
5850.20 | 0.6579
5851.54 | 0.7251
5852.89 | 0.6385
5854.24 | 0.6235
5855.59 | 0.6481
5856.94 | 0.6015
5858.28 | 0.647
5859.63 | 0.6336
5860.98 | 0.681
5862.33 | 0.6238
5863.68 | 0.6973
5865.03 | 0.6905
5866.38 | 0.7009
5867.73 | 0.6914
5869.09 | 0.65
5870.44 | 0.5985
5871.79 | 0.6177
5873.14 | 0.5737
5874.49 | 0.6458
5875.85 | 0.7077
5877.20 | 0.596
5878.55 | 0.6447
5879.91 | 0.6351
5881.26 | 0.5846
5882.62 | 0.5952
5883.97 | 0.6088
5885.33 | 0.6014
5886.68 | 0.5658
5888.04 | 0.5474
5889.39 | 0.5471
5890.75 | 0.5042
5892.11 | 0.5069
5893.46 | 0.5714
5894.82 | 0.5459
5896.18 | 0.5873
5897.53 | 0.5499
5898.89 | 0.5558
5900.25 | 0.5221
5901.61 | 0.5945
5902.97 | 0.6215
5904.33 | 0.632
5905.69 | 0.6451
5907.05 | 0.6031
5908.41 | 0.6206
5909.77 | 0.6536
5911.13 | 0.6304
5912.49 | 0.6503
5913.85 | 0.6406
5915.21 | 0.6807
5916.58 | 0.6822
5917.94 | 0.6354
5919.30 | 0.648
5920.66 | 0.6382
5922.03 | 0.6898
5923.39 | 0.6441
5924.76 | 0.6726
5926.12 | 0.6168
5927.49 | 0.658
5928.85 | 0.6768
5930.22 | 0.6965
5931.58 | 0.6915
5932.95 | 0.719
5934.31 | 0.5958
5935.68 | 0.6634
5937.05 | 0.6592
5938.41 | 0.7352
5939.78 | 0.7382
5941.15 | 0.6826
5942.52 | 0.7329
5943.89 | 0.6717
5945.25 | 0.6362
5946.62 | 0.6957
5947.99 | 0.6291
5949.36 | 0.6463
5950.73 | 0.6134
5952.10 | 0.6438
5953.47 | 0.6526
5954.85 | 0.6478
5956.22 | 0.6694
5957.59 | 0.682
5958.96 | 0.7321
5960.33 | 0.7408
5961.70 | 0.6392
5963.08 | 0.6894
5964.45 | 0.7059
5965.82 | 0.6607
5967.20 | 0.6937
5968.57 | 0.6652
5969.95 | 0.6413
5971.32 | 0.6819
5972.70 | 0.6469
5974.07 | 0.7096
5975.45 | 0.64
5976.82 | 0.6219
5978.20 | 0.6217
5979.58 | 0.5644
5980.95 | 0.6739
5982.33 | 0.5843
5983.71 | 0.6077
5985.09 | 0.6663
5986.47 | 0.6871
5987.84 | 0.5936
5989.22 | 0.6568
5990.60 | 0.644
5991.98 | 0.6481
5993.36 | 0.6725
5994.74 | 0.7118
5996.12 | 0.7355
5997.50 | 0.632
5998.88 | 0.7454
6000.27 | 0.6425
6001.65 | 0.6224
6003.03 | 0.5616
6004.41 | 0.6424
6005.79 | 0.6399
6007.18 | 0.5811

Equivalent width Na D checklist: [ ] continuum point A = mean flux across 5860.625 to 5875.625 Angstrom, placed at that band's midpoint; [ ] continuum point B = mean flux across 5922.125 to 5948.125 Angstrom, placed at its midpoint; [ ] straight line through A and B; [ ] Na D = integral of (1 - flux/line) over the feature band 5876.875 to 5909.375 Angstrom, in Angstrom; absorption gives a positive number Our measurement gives 3.8 Angstrom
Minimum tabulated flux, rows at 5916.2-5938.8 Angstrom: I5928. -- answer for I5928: 0.5958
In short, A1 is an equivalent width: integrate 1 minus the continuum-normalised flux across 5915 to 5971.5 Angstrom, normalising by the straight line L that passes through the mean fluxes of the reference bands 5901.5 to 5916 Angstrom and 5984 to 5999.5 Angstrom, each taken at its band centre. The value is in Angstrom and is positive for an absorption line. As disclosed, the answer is -1.8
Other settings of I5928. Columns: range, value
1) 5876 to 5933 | 0.5042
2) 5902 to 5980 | 0.5644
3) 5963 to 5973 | 0.6413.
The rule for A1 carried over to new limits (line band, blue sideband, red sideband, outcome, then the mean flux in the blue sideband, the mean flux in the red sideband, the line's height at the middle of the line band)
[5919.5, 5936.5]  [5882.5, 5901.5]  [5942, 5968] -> -1.1 Angstrom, 0.558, 0.672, 0.623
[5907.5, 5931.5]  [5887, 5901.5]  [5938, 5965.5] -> -2.0 Angstrom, 0.546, 0.678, 0.604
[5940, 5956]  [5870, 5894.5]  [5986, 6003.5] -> -0.8 Angstrom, 0.591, 0.659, 0.631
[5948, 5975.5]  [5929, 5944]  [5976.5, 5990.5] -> -0.6 Angstrom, 0.69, 0.629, 0.657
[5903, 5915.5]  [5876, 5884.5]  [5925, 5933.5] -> 0.3 Angstrom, 0.617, 0.676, 0.652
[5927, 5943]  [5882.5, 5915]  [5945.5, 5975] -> -1.3 Angstrom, 0.589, 0.67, 0.637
